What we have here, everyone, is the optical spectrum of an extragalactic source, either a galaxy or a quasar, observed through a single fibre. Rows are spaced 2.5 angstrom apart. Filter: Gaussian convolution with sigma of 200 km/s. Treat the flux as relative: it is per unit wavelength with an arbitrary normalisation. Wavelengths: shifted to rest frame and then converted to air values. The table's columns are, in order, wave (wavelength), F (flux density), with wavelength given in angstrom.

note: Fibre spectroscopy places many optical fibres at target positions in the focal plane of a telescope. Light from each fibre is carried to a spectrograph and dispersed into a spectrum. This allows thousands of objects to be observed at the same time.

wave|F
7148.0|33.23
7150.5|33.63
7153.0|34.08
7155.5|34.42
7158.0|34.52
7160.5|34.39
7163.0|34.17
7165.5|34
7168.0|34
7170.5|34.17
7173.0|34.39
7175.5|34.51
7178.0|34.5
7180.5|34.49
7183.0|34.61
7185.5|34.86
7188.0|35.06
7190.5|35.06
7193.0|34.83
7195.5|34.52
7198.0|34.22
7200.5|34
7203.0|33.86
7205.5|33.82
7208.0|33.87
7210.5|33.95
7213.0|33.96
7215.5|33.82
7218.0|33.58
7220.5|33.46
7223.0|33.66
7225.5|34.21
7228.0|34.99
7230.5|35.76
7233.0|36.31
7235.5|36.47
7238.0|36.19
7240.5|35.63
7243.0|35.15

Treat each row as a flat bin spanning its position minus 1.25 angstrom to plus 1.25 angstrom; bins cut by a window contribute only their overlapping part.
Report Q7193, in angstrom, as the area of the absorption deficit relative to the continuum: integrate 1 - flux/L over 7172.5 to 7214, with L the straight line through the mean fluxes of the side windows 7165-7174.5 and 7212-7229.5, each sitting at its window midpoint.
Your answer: -0.4 angstrom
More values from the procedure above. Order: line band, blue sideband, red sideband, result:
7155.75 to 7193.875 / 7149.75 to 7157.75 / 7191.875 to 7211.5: -0.4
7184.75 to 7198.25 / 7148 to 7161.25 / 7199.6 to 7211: -0.3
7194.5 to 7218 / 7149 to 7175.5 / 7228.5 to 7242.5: 0.9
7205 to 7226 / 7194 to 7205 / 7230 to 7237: 0.8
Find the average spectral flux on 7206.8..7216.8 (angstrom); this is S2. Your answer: 33.9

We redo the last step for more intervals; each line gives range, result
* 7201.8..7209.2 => 33.8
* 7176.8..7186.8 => 34.6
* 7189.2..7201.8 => 34.5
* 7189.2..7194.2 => 34.9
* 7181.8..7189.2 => 34.8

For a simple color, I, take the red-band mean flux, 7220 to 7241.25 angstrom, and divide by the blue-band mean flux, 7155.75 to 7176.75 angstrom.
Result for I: 1.03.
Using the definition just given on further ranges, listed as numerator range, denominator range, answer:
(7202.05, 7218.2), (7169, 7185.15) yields 0.98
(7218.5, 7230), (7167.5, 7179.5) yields 0.99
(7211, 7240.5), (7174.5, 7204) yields 1.01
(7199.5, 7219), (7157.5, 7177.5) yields 0.99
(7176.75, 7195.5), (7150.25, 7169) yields 1.02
